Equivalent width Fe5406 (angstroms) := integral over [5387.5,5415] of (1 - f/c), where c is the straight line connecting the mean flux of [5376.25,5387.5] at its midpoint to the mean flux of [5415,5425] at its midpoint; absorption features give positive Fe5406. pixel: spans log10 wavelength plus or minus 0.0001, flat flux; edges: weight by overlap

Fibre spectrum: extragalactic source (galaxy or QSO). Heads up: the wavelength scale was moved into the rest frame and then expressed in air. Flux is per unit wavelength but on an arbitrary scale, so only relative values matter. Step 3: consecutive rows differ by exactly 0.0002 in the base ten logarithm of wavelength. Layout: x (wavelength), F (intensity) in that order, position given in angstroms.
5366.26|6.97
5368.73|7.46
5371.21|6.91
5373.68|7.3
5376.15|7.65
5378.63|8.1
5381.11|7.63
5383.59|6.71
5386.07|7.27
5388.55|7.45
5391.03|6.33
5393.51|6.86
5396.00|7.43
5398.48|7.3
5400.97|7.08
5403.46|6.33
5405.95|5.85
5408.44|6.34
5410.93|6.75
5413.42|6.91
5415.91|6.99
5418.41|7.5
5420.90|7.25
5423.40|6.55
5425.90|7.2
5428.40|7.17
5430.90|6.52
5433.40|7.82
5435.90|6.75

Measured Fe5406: 1.8 angstroms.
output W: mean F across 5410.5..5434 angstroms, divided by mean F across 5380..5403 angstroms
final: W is 1.00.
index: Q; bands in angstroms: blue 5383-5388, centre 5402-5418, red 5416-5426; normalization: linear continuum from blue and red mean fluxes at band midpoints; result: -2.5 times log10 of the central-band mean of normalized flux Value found 0.081 mag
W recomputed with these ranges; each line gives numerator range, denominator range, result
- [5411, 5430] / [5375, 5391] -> 0.96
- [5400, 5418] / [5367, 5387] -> 0.90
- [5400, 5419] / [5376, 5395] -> 0.93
